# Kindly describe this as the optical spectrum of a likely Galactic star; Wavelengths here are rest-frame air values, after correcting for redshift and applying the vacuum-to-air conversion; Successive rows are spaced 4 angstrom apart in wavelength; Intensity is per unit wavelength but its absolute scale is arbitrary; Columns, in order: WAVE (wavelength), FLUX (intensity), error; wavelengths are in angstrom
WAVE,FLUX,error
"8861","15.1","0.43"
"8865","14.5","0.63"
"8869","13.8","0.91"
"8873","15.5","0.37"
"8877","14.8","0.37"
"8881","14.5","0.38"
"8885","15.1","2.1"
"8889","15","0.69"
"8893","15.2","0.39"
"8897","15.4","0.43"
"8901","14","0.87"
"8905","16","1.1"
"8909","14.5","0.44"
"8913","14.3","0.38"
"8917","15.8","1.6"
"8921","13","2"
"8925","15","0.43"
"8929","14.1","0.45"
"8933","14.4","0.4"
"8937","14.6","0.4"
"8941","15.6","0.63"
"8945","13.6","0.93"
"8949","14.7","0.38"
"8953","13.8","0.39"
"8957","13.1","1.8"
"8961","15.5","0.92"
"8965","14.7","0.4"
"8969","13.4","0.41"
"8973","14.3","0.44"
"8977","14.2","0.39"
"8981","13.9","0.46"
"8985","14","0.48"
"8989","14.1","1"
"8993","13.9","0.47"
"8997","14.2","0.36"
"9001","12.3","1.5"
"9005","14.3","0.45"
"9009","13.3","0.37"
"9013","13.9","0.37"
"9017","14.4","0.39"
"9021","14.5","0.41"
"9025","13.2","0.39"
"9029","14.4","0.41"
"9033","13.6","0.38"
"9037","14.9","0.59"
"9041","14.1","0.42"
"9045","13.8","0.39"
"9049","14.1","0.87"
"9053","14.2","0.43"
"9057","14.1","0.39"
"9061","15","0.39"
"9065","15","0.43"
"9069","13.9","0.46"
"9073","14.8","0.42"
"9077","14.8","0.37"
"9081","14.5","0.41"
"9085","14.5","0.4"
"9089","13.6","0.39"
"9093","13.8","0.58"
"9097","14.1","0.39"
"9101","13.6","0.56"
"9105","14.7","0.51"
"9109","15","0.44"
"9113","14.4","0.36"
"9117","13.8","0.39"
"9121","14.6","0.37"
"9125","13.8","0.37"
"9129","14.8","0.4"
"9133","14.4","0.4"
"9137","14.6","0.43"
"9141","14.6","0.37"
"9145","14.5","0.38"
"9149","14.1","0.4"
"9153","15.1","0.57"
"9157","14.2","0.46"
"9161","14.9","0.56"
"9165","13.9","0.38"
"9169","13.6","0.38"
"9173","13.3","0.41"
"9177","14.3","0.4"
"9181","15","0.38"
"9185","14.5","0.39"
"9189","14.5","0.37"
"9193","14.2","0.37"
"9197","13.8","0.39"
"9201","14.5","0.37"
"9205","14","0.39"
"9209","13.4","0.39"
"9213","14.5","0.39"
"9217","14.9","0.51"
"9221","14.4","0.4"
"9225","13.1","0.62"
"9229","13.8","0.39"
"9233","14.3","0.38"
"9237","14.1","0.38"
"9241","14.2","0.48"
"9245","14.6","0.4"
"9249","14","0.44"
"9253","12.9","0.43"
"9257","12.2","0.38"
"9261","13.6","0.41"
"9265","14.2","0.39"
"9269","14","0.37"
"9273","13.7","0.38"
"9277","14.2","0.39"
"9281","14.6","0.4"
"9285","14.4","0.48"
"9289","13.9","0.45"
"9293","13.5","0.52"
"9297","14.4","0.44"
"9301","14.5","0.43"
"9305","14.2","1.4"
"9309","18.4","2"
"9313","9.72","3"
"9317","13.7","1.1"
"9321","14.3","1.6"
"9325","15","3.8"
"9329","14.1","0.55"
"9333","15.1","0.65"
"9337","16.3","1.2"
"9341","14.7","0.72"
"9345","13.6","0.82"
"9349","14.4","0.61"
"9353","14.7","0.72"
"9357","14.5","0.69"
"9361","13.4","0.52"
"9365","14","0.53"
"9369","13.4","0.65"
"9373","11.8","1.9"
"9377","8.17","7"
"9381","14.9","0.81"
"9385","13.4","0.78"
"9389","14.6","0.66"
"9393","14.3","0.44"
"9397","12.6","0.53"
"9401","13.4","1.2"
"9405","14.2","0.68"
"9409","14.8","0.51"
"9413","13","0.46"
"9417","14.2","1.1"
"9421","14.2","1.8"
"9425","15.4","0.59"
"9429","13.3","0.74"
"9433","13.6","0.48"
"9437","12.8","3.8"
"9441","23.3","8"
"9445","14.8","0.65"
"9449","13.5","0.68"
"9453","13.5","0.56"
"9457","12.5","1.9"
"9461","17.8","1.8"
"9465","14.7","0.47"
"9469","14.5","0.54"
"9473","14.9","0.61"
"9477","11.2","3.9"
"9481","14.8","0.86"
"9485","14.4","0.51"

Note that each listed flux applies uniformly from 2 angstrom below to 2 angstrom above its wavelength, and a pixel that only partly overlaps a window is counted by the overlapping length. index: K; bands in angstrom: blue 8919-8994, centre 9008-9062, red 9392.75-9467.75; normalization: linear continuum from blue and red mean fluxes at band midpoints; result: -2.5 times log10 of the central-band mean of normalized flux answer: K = 0.01 mag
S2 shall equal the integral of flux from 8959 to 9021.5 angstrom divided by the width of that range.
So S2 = 14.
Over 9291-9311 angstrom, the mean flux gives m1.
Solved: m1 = 15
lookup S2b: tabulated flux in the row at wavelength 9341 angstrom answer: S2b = 14.7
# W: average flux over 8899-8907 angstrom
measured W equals 15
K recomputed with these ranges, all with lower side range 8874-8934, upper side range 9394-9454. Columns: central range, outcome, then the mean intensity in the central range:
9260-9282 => 0.04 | 14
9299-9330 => 0.02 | 14.2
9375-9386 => 0.20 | 12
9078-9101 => 0.04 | 14.1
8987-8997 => 0.05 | 14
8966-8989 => 0.05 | 14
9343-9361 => 0.02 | 14.2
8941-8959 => 0.06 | 14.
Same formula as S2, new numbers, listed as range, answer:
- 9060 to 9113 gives 14.4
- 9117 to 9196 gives 14.3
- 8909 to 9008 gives 14.2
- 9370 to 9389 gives 12.4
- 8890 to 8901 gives 15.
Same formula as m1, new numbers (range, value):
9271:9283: 14.2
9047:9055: 14.1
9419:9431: 14.3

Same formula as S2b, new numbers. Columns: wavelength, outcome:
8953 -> 13.8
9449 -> 13.5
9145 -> 14.5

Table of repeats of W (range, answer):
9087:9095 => 13.7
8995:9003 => 13.2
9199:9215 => 14.1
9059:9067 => 15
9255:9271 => 13.5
